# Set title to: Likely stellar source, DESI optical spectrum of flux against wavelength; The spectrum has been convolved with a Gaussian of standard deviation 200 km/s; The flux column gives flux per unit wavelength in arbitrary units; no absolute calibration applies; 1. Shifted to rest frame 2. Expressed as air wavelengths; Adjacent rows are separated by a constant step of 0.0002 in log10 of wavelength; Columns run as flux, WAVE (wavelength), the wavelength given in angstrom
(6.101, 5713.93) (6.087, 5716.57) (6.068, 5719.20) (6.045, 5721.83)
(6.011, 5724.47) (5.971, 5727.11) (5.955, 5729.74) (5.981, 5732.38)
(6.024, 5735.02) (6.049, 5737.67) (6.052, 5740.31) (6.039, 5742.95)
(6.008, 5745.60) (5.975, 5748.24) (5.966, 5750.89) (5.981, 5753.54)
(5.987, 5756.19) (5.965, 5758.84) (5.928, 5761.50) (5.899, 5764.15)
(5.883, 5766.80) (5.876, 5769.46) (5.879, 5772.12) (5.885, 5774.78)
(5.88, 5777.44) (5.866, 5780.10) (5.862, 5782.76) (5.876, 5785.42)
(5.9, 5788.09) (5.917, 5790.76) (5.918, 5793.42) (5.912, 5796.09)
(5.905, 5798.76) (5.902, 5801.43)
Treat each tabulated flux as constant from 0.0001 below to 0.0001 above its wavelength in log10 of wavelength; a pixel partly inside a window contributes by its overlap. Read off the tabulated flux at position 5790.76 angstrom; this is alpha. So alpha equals 5.917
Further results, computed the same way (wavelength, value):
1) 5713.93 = 6.101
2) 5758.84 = 5.965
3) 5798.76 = 5.905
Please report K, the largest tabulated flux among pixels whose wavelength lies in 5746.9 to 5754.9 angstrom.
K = 5.981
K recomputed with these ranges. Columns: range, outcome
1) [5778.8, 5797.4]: 5.918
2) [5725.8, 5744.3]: 6.052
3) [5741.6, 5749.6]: 6.039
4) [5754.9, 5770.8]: 5.987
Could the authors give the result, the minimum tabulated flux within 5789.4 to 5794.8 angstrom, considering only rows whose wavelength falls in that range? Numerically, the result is 5.917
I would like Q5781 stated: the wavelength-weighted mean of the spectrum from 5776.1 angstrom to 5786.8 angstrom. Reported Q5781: 5.87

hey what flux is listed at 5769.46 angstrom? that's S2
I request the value 5.876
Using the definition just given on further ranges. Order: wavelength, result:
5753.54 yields 5.981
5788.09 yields 5.9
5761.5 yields 5.928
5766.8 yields 5.883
